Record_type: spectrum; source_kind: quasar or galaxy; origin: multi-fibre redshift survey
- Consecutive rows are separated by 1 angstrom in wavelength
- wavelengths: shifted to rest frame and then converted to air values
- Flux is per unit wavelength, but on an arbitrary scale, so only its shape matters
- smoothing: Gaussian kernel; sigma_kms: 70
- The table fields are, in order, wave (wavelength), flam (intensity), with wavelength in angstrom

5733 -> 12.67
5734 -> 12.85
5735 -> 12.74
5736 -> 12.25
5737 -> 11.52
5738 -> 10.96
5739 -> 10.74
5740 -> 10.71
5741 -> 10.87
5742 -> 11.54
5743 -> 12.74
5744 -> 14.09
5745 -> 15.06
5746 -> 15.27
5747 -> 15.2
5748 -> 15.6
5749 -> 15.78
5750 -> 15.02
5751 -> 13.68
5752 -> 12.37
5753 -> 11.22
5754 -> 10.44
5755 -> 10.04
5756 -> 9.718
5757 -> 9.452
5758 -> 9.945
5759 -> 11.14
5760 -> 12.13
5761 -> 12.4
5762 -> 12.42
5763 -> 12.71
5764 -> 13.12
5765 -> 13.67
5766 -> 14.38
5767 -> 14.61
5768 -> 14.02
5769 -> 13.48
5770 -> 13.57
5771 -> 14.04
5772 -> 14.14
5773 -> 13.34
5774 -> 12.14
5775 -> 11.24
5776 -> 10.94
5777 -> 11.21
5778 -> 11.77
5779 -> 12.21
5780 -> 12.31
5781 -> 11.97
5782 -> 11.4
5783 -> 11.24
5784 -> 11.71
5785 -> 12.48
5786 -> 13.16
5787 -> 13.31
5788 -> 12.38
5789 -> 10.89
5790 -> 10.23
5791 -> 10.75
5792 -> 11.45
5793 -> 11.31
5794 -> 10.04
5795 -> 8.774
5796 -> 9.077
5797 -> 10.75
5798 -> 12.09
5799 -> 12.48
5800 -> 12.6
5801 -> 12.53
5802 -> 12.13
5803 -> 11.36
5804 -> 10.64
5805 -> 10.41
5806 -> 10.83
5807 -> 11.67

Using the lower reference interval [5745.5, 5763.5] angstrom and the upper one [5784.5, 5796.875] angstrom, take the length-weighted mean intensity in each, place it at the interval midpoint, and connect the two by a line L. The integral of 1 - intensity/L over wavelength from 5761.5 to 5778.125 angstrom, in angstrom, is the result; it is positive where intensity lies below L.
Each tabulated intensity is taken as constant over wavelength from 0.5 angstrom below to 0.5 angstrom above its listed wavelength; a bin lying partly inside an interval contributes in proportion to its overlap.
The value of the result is -1.53 angstrom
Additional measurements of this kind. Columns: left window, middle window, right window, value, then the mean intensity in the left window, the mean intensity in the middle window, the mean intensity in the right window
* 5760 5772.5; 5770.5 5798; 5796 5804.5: 1.95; 13.5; 11.6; 11.7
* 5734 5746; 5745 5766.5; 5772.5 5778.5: -1.16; 12.3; 12.7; 11.8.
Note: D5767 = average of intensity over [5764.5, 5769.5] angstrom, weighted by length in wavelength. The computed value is 14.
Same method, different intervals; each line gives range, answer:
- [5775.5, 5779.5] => 11.5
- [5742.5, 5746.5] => 14.3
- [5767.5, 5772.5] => 13.8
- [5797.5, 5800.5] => 12.4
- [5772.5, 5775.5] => 12.2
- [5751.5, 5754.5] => 11.3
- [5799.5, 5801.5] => 12.6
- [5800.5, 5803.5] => 12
